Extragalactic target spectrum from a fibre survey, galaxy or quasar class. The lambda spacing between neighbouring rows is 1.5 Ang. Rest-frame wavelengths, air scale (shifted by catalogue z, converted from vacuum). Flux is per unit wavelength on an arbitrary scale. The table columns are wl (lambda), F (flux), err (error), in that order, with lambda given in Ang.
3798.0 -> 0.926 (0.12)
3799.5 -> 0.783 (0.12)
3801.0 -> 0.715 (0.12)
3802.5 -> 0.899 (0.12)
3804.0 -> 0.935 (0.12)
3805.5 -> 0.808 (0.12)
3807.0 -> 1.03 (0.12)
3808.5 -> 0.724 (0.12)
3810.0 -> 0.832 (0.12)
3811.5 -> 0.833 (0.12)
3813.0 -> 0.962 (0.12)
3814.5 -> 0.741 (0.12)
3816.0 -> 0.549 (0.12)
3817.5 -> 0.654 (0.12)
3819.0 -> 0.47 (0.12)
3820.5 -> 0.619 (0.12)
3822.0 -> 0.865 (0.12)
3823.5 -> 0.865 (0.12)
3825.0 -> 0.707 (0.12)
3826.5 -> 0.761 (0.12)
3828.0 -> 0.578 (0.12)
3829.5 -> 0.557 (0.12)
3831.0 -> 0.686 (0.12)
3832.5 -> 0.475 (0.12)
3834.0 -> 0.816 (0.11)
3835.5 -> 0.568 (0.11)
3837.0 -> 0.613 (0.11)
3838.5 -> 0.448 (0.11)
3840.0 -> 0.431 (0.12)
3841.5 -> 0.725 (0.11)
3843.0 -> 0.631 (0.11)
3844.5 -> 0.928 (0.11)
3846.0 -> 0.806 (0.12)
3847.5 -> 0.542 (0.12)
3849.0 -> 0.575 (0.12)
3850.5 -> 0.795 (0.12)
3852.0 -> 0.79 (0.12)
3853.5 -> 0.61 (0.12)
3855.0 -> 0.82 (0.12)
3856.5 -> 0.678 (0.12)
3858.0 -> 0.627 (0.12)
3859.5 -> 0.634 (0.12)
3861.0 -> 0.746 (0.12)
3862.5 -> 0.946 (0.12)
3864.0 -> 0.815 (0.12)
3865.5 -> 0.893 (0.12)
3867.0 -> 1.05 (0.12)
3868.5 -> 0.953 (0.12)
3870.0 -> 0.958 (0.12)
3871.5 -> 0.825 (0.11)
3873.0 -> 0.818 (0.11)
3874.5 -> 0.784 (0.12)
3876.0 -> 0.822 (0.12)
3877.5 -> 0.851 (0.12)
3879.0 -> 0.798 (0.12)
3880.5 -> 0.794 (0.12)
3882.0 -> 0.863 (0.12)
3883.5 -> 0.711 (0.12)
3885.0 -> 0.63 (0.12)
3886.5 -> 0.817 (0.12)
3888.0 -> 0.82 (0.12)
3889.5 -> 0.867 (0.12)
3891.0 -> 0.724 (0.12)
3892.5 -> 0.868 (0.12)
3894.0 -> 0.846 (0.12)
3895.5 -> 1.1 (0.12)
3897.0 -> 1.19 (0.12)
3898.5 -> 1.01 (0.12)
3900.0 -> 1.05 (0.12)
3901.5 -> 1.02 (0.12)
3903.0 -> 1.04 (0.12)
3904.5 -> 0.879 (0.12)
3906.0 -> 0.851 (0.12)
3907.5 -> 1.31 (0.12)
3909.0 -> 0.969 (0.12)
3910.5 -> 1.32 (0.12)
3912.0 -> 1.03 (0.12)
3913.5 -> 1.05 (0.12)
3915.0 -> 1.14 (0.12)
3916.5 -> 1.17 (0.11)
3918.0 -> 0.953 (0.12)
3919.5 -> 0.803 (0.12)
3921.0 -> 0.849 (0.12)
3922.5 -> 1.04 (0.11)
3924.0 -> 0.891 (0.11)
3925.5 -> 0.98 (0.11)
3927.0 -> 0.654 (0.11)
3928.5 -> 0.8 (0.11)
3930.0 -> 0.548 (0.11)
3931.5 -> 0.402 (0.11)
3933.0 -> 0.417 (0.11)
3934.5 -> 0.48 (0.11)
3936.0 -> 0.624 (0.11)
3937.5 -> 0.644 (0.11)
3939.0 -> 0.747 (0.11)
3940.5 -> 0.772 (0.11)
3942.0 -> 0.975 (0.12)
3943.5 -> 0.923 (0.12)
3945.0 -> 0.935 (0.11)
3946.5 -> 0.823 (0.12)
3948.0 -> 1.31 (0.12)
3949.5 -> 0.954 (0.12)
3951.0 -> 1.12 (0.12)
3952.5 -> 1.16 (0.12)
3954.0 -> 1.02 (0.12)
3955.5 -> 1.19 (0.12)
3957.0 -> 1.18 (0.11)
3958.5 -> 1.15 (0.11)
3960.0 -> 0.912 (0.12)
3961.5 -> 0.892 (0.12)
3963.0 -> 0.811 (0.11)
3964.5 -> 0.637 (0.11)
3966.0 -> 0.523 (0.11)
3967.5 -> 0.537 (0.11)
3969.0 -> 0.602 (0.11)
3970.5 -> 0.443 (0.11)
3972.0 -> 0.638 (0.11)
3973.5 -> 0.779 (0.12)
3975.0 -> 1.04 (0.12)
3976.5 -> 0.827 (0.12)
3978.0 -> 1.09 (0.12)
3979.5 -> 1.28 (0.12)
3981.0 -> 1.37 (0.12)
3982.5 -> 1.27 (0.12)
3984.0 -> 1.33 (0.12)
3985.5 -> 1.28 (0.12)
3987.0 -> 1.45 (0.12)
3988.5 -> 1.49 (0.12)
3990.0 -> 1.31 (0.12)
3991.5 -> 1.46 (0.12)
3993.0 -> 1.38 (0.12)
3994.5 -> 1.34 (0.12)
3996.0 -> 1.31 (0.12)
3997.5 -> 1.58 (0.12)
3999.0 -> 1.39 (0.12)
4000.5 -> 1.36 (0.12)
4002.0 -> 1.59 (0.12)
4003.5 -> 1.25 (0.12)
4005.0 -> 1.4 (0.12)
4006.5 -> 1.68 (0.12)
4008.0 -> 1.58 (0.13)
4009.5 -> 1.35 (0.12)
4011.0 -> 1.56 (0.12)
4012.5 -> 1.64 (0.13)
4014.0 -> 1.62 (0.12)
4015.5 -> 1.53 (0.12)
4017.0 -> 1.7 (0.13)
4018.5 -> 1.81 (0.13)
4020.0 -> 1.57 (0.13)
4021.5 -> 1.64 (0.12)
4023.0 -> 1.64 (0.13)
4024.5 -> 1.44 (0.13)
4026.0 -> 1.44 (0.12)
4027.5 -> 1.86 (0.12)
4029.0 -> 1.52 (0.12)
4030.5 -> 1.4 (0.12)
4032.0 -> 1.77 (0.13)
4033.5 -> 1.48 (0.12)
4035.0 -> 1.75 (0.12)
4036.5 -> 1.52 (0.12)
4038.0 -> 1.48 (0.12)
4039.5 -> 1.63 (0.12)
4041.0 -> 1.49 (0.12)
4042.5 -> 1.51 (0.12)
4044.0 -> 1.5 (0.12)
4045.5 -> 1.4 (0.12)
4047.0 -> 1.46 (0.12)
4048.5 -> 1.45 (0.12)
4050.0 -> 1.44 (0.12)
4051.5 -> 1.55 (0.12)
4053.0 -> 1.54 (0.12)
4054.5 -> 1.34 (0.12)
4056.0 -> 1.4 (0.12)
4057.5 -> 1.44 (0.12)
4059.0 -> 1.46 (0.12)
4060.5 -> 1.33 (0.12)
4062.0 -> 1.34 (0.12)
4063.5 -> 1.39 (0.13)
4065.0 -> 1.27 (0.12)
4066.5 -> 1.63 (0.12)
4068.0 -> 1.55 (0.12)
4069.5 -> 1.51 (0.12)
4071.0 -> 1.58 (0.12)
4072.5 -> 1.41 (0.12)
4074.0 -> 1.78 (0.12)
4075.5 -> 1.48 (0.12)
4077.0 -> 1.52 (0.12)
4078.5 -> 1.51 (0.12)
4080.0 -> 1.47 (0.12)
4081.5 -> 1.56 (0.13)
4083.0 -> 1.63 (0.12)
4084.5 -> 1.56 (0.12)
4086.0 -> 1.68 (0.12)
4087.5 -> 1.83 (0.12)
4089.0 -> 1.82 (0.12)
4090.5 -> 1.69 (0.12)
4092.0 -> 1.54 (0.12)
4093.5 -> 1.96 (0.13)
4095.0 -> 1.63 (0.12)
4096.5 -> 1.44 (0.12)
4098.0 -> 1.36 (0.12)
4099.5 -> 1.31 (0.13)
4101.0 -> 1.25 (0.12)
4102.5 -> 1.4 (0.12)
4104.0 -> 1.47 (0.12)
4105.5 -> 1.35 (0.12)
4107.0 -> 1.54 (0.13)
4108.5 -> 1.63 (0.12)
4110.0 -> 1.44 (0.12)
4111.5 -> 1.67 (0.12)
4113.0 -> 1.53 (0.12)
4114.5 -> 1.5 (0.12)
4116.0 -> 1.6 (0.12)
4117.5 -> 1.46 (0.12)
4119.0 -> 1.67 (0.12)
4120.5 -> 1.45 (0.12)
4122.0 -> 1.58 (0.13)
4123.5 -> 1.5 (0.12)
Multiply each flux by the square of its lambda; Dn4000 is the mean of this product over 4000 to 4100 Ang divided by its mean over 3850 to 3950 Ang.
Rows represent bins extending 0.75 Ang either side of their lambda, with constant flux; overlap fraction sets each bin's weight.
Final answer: 1.9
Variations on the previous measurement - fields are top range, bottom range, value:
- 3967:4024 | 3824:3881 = 1.94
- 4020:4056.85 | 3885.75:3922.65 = 1.65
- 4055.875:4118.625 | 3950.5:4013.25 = 1.37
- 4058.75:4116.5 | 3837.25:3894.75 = 2.22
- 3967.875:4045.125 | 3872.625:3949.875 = 1.67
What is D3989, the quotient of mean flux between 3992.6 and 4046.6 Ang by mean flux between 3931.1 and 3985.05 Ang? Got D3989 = 1.72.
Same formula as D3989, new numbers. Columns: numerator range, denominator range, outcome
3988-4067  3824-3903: 1.92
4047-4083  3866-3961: 1.63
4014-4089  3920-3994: 1.64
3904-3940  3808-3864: 1.23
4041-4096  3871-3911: 1.69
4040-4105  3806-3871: 2.07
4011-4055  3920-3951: 1.95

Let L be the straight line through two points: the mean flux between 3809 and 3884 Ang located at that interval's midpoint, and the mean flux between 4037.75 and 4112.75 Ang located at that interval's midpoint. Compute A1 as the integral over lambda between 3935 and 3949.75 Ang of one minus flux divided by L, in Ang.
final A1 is 2.8 Ang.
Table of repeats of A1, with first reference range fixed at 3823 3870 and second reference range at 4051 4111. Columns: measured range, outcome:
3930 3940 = 4.5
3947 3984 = 5.5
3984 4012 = -4.5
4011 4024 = -3.4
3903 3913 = -1.4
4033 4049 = -1.6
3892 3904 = -1.7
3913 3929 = 0.5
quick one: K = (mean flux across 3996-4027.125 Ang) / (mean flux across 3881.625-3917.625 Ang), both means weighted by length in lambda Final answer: 1.6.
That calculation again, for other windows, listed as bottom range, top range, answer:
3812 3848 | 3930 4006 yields 1.53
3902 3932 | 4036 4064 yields 1.55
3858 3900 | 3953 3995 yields 1.22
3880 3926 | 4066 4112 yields 1.63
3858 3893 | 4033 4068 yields 1.79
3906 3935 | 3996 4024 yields 1.74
